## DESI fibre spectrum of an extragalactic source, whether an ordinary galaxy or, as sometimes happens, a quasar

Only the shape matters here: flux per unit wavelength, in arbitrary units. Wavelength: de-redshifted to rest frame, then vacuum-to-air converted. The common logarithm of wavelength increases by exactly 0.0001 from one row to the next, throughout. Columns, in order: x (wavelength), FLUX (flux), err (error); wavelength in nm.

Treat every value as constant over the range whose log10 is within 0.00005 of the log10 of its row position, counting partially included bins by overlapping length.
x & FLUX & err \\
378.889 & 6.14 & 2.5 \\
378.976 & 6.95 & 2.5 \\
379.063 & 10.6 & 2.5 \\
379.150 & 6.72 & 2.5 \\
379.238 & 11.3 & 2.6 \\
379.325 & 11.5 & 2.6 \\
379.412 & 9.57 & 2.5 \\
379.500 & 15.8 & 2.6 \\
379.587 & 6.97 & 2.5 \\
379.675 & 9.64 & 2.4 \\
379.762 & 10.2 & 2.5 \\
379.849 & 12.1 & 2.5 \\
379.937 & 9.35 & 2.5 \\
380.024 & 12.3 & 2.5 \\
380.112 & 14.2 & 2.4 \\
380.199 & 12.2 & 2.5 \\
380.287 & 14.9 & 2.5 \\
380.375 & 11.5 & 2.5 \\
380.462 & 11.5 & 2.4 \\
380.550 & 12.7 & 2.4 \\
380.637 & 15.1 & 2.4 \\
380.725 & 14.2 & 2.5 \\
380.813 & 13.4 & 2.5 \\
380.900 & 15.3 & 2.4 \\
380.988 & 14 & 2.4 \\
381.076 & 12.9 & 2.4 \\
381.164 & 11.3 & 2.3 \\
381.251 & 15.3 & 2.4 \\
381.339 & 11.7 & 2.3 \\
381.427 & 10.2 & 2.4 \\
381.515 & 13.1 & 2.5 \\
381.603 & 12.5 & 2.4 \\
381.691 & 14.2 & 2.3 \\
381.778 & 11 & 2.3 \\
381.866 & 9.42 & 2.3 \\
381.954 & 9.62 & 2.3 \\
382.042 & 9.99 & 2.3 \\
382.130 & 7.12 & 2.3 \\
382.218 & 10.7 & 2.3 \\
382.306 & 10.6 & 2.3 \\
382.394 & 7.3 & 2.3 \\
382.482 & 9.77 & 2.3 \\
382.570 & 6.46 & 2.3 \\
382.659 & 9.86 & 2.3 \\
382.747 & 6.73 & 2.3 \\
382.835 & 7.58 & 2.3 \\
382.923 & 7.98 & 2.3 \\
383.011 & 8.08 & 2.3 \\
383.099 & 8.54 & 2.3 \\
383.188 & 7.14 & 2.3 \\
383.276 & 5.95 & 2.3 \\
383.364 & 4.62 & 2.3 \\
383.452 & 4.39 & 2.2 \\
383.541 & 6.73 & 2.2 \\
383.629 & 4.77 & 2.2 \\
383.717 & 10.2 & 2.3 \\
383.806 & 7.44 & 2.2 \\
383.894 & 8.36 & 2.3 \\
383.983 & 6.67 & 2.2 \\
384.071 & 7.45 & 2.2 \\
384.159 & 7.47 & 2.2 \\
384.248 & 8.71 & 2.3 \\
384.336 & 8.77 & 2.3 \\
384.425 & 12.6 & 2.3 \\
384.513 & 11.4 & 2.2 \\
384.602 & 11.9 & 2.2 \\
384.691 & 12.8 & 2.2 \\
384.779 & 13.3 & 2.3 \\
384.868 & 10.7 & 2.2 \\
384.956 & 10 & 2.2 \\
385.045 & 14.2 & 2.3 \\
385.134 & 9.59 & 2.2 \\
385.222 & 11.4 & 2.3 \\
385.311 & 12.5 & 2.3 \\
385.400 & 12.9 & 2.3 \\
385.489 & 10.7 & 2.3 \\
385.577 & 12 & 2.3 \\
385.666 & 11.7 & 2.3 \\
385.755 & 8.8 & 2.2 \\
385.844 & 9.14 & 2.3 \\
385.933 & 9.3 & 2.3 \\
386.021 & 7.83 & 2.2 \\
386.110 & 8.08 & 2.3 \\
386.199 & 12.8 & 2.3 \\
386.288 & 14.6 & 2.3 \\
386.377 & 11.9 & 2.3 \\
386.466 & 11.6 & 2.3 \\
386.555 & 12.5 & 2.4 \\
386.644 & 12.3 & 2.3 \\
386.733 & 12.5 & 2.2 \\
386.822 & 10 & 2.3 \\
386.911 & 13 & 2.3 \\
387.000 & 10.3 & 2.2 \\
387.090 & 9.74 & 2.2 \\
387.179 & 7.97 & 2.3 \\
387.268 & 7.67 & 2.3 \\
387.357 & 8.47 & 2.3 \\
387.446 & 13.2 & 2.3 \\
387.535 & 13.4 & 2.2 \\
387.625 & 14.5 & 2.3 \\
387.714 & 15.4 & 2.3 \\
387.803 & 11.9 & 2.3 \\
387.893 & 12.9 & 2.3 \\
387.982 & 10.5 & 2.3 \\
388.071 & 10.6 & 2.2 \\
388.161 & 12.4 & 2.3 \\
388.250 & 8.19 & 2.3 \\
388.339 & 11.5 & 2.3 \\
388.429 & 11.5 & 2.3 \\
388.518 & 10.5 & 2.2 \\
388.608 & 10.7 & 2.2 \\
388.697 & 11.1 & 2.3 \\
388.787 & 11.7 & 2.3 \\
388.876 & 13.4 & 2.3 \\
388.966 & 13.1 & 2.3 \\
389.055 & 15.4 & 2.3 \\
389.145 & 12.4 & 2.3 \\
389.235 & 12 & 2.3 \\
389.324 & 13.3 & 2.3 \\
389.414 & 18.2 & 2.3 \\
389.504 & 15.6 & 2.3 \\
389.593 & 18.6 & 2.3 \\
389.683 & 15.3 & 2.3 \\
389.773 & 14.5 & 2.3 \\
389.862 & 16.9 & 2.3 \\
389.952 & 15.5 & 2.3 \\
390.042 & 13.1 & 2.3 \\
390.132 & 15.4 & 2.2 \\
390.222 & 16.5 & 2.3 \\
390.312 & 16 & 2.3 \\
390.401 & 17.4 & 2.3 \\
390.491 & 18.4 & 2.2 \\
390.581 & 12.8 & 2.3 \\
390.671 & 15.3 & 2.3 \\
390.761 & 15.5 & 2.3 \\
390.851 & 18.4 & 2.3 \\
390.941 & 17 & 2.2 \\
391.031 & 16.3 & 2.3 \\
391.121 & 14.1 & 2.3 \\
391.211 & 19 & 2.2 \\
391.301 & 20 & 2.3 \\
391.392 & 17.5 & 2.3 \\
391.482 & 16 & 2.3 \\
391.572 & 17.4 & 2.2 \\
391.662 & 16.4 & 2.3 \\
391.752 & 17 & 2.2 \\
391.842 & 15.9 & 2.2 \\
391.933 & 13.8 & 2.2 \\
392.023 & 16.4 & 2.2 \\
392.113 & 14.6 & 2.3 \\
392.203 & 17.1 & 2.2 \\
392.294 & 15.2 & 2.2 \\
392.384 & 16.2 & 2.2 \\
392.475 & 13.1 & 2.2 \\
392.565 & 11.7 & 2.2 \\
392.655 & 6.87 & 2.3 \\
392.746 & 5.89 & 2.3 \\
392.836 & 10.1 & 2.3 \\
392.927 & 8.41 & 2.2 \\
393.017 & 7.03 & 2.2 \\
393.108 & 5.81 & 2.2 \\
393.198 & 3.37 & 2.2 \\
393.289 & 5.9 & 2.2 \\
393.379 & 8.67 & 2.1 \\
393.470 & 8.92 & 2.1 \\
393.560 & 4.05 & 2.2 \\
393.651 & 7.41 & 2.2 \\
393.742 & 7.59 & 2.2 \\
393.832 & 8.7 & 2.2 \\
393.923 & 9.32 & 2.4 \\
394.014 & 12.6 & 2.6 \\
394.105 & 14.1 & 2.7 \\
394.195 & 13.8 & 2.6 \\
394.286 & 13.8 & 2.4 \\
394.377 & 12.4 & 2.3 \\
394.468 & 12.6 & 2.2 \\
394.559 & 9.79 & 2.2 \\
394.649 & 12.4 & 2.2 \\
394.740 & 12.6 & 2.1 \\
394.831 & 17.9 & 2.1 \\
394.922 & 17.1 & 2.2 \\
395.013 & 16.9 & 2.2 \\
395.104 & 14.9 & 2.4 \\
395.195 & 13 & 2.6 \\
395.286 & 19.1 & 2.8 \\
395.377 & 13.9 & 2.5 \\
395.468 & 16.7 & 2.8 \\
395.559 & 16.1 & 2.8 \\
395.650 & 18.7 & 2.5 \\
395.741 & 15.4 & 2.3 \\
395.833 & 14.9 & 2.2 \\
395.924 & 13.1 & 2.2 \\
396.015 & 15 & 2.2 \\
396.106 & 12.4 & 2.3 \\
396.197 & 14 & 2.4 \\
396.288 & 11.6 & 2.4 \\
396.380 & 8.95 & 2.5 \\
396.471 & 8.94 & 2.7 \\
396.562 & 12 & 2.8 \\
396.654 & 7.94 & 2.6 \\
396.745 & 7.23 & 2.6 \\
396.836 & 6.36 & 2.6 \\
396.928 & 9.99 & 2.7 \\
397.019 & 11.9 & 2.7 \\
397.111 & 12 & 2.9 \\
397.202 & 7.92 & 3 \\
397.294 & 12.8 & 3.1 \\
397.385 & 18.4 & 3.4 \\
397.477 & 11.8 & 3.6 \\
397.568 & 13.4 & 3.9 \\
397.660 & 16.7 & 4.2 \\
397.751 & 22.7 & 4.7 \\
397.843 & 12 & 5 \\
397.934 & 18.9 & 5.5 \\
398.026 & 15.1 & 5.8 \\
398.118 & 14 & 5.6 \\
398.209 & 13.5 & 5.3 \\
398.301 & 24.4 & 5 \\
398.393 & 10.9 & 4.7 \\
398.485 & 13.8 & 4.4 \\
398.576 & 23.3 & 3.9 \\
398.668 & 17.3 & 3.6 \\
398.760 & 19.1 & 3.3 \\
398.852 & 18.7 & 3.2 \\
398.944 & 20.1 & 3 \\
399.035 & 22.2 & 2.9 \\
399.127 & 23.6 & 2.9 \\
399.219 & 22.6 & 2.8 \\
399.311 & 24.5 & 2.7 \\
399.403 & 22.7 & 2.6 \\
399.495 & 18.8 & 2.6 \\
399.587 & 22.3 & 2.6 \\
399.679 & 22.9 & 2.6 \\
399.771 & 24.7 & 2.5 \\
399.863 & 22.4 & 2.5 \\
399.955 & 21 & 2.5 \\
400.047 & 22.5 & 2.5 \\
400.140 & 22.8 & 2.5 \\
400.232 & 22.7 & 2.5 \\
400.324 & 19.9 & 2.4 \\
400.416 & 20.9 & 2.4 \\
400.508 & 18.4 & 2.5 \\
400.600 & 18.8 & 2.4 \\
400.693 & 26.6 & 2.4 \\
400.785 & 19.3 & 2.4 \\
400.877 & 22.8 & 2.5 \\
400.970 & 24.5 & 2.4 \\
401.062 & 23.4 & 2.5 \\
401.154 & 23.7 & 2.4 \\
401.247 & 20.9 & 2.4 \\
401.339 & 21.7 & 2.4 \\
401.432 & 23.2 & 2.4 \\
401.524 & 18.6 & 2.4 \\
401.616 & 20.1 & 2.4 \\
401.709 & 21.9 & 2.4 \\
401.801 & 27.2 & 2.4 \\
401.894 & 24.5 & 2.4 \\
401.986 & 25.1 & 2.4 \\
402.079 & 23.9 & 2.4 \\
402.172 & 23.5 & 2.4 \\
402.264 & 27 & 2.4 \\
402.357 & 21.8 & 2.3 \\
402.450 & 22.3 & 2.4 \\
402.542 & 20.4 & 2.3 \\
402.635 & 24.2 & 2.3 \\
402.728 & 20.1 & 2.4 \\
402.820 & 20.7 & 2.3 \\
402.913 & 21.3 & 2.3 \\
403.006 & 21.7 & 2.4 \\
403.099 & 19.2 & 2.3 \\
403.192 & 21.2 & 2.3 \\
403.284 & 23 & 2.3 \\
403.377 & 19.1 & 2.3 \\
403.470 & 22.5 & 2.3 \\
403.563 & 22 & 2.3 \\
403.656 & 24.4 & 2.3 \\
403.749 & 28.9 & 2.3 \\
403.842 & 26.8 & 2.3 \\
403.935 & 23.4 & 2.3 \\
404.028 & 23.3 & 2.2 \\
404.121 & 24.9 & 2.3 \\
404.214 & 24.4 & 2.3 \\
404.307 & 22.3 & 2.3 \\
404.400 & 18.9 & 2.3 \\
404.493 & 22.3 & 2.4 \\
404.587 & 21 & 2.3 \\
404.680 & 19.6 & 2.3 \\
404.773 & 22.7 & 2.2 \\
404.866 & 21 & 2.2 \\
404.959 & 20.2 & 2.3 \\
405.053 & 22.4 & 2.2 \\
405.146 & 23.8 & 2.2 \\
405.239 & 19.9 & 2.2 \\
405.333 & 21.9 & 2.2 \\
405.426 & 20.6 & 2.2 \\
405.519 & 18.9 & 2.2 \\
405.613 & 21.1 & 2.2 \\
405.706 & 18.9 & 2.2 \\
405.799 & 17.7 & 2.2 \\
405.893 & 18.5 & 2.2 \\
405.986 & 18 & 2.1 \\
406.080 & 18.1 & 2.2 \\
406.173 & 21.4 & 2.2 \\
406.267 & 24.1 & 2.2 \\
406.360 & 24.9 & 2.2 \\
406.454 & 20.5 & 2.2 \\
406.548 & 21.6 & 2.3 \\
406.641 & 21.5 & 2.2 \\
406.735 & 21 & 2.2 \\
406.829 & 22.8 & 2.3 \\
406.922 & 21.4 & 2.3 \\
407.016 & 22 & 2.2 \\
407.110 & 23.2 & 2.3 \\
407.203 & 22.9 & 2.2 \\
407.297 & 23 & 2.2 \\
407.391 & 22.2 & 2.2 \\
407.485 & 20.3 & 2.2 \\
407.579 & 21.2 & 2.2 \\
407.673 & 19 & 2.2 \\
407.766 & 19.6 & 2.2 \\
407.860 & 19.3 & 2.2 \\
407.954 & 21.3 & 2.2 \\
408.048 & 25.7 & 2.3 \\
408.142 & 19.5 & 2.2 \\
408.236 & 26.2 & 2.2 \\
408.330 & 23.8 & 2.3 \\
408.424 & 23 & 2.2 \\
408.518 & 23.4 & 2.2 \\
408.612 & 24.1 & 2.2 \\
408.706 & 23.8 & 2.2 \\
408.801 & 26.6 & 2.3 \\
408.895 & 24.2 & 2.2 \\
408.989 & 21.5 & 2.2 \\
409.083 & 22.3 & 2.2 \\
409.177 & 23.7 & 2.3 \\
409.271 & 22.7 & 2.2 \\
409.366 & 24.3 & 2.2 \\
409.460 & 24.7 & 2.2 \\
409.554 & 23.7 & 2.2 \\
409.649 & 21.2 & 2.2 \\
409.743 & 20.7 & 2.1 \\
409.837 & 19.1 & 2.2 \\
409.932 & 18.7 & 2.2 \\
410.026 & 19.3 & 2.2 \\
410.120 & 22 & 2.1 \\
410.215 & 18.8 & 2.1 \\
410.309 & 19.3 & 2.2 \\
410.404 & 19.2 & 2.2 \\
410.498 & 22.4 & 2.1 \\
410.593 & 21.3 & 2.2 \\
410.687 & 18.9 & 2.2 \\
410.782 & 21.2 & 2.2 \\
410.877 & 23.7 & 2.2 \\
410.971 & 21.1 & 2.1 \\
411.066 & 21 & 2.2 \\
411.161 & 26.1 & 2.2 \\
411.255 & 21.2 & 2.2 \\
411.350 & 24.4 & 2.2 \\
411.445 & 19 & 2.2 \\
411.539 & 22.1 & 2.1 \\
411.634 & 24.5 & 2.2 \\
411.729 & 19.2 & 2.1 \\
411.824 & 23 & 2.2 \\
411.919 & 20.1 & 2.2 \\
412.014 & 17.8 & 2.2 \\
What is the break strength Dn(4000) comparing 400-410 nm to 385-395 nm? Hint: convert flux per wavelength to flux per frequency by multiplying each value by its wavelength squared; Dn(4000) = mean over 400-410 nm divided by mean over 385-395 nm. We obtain 1.89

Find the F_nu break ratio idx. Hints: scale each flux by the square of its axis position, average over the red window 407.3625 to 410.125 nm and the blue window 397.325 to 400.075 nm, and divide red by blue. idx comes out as 1.2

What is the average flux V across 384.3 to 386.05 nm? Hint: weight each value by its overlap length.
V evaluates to 11.1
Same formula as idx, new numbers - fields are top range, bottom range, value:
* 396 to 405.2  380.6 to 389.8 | 1.94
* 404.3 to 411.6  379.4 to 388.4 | 2.29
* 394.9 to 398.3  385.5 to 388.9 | 1.29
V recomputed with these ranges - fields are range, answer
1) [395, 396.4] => 14.7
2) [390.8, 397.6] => 12.7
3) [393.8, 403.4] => 17.8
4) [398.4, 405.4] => 22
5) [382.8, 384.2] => 7.08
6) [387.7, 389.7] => 12.8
